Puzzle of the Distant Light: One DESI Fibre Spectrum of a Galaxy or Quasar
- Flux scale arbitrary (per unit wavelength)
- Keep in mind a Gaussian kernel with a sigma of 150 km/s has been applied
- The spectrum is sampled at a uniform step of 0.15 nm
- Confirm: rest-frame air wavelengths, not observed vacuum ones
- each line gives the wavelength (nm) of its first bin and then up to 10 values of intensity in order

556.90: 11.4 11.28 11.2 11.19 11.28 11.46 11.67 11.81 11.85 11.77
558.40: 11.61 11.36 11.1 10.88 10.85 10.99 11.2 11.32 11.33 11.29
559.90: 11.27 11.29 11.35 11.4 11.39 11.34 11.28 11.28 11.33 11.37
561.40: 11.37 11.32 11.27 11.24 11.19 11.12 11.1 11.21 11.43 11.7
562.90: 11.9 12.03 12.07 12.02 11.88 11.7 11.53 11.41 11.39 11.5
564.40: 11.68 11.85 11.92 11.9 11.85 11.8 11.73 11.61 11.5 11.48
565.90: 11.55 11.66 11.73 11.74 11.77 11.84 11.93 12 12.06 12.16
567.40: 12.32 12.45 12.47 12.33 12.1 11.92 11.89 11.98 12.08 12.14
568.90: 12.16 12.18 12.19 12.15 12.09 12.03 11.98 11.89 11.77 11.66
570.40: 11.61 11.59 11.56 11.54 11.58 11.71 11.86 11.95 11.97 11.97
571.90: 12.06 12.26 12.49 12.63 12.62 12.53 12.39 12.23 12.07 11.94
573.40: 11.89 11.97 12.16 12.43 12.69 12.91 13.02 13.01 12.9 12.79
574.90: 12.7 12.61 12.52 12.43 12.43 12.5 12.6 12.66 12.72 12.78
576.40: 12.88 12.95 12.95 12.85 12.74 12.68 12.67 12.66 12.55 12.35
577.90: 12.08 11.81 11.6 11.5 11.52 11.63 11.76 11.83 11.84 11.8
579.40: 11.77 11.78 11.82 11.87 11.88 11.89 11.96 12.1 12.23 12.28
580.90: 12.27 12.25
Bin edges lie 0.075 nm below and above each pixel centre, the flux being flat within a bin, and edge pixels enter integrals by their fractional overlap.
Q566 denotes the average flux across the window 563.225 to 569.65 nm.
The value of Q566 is 11.9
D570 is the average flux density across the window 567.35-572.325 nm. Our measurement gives 12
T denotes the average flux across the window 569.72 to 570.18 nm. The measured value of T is 11.9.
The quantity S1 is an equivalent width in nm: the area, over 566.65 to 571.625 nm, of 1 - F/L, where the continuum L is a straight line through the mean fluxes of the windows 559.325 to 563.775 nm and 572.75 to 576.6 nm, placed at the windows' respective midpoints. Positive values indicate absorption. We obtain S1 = 0.04 nm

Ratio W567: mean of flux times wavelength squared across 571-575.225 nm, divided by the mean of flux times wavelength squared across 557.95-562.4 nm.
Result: 1.1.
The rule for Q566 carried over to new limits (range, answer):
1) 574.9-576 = 12.5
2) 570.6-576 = 12.3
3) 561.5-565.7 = 11.6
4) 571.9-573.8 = 12.3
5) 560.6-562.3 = 11.3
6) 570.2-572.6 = 12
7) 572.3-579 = 12.4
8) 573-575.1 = 12.5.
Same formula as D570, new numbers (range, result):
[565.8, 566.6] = 11.7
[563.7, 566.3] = 11.7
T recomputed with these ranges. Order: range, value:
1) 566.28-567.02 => 11.9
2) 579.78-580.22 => 11.9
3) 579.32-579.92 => 11.8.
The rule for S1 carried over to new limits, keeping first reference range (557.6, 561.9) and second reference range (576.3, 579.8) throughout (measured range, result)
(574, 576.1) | -0.11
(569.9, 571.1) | 0.02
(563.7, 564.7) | 0.00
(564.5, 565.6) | -0.02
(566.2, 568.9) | -0.08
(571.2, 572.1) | -0.01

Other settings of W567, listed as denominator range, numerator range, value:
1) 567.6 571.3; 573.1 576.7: 1.07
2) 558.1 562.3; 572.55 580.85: 1.16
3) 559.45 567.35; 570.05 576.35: 1.10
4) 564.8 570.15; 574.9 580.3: 1.06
